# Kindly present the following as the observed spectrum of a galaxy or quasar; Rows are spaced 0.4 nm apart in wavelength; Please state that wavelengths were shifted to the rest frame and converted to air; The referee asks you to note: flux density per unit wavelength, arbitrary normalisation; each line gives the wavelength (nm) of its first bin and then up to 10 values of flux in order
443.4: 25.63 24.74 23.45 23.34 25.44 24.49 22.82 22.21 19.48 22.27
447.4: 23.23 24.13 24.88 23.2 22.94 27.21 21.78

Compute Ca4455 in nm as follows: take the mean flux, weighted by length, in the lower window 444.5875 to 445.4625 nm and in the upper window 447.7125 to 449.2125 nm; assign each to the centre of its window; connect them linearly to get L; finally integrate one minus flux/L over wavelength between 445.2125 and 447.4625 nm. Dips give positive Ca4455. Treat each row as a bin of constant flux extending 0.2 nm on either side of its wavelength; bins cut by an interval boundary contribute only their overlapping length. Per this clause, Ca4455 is 0.182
